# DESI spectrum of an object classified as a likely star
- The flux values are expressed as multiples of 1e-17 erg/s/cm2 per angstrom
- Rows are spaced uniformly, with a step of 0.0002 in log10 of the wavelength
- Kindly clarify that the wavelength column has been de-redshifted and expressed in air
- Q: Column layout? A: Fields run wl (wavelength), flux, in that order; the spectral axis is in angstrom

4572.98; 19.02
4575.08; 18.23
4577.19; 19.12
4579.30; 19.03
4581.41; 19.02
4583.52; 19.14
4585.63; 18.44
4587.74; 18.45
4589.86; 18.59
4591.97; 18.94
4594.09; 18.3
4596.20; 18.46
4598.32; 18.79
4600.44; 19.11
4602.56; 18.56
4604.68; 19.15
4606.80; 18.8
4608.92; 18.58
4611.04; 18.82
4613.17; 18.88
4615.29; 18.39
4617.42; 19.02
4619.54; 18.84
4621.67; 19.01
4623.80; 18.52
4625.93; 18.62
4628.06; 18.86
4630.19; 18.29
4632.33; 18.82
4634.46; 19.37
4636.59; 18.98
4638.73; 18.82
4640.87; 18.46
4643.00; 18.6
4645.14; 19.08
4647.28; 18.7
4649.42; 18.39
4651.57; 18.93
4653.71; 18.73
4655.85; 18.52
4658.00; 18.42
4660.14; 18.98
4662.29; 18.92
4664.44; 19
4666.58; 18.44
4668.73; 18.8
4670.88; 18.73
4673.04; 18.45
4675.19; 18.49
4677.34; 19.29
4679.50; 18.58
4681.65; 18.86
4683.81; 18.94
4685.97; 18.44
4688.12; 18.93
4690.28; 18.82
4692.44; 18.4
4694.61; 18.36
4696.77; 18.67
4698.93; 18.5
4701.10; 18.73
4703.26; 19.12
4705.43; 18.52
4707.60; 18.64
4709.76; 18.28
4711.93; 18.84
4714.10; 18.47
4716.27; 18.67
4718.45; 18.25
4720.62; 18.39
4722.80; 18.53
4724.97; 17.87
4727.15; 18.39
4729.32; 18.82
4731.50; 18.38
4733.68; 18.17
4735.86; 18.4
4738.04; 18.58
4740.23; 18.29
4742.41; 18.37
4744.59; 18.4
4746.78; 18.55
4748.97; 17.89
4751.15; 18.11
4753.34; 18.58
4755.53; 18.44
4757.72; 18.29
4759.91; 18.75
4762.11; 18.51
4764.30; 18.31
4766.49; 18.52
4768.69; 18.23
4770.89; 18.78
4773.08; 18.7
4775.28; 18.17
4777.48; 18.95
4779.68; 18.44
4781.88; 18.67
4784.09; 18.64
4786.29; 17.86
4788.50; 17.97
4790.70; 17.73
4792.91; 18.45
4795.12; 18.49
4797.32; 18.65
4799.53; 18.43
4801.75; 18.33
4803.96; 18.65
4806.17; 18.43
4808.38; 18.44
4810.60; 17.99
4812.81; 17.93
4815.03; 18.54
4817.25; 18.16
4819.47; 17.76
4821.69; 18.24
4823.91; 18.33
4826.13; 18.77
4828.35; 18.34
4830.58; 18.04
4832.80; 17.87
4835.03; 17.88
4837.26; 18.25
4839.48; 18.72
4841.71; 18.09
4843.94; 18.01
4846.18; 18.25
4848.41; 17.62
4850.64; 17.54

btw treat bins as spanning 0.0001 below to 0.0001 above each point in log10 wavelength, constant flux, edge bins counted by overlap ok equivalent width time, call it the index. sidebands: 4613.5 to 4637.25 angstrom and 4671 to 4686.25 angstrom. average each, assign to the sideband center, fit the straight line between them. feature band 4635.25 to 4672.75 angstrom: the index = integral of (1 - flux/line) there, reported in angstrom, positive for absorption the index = 0.1 angstrom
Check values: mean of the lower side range 18.8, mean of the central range 18.7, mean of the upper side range 18.7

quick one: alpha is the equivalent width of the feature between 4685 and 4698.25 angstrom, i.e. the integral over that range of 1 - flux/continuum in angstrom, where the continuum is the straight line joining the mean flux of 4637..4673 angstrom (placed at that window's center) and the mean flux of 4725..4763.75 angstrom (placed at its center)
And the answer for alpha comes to 0.0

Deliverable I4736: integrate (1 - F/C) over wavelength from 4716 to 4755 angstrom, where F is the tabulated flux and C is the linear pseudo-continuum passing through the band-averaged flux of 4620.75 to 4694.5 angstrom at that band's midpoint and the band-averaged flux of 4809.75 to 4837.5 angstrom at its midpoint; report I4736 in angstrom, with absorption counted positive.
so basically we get 0.2 angstrom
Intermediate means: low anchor 18.7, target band 18.4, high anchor 18.2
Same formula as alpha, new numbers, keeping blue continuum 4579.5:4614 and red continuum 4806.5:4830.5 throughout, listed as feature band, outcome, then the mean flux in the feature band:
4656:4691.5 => -0.3 angstrom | 18.7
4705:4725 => 0.0 angstrom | 18.5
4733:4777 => 0.0 angstrom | 18.4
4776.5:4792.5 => 0.0 angstrom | 18.3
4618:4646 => -0.2 angstrom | 18.8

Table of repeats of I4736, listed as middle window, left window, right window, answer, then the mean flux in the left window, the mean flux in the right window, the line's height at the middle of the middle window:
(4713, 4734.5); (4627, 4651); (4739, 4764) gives 0.1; 18.8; 18.4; 18.5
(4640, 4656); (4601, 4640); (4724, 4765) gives 0.0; 18.8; 18.4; 18.7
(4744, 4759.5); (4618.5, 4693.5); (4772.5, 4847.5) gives 0.1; 18.7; 18.3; 18.5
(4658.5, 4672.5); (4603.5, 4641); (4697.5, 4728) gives -0.1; 18.8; 18.5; 18.7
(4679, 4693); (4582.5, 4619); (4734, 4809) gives -0.1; 18.7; 18.4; 18.6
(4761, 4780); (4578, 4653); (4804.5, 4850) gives -0.2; 18.8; 18.2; 18.3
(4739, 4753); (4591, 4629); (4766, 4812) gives 0.2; 18.8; 18.4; 18.5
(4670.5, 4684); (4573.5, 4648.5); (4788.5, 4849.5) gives -0.1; 18.8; 18.2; 18.6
